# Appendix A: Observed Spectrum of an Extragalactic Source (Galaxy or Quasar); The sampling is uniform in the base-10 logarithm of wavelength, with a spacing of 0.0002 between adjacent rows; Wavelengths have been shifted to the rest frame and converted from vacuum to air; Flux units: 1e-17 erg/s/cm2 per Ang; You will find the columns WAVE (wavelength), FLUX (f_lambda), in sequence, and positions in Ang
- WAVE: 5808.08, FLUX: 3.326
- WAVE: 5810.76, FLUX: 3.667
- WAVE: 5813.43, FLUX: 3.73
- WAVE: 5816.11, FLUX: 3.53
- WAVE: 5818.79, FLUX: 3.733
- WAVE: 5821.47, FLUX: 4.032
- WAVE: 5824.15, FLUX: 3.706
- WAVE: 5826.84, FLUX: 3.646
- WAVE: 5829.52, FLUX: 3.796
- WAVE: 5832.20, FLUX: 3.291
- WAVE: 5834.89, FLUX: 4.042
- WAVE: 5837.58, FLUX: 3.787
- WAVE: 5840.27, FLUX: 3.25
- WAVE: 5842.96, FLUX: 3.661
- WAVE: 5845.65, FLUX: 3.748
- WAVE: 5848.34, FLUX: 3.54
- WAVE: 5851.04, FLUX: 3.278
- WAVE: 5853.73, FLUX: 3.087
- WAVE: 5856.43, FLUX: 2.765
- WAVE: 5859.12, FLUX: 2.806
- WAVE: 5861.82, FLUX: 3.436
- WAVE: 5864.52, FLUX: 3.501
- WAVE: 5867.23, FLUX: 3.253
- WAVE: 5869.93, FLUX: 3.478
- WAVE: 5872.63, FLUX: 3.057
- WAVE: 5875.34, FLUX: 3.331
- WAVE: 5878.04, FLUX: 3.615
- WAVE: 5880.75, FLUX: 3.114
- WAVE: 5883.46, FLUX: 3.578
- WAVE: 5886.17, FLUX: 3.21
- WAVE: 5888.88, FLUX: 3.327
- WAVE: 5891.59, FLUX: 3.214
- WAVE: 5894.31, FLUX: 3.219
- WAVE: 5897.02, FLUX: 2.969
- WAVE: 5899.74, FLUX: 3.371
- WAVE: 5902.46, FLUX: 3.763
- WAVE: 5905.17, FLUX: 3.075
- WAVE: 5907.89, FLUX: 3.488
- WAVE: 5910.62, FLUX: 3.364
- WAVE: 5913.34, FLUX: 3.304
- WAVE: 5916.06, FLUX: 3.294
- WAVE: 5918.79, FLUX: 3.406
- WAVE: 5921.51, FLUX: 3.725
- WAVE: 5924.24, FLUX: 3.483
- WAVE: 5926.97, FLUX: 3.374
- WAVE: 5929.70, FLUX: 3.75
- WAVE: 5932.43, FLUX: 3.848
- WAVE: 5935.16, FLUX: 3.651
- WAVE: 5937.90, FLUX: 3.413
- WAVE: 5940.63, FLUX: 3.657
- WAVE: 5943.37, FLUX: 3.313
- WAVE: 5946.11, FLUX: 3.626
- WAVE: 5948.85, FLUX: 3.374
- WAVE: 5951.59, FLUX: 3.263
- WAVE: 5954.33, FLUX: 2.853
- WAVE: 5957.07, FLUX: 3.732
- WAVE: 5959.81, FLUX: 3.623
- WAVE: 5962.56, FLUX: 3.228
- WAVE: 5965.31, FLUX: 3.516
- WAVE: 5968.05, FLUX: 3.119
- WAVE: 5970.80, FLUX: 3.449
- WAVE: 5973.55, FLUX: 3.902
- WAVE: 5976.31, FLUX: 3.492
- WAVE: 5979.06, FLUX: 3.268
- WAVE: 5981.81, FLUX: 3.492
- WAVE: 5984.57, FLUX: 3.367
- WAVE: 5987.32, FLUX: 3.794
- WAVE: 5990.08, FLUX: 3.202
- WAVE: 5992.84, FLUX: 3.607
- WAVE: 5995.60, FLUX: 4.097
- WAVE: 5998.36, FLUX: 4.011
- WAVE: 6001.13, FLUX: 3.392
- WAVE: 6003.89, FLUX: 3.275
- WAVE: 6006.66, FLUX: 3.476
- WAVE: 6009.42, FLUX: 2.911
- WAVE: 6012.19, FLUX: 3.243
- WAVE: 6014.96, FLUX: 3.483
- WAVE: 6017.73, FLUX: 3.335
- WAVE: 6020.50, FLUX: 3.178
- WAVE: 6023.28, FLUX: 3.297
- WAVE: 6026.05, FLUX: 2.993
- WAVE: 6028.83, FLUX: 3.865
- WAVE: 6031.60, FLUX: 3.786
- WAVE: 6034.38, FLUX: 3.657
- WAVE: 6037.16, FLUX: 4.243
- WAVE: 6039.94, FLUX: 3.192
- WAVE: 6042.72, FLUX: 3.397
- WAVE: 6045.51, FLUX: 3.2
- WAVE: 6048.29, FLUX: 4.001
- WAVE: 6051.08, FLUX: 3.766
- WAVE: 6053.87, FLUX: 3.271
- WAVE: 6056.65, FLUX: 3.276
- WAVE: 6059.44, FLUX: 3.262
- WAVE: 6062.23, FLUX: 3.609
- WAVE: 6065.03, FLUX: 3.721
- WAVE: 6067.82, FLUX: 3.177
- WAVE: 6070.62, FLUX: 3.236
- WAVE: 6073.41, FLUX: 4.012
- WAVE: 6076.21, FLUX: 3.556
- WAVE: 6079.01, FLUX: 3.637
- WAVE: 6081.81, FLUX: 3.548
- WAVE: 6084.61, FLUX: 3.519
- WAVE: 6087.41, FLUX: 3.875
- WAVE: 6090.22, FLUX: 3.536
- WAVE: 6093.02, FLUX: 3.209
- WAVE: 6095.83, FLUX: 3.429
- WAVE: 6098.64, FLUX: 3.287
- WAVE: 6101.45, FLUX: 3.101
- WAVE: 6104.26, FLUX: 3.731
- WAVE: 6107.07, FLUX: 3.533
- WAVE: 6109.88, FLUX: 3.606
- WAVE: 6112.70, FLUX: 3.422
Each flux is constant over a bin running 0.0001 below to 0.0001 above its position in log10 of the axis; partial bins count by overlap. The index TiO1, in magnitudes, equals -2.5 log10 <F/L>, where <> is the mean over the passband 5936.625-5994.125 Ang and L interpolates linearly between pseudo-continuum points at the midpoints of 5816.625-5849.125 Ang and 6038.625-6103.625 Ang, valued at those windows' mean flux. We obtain 0.039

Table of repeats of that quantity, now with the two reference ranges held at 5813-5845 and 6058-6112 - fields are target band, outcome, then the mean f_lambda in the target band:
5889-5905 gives 0.11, 3.29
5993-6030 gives 0.04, 3.43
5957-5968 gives 0.04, 3.45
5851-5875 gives 0.15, 3.19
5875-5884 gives 0.07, 3.4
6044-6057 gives 0.00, 3.52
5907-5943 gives 0.03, 3.51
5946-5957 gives 0.10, 3.29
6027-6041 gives -0.06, 3.74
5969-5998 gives 0.00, 3.58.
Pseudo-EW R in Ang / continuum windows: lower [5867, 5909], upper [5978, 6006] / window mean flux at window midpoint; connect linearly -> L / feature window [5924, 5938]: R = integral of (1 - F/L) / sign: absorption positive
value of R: -0.8 Ang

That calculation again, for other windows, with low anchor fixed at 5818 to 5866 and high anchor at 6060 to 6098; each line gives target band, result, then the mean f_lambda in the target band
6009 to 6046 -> 1.0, 3.43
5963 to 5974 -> 0.2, 3.44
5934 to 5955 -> 0.6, 3.41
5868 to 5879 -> 0.5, 3.36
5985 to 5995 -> -0.1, 3.56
